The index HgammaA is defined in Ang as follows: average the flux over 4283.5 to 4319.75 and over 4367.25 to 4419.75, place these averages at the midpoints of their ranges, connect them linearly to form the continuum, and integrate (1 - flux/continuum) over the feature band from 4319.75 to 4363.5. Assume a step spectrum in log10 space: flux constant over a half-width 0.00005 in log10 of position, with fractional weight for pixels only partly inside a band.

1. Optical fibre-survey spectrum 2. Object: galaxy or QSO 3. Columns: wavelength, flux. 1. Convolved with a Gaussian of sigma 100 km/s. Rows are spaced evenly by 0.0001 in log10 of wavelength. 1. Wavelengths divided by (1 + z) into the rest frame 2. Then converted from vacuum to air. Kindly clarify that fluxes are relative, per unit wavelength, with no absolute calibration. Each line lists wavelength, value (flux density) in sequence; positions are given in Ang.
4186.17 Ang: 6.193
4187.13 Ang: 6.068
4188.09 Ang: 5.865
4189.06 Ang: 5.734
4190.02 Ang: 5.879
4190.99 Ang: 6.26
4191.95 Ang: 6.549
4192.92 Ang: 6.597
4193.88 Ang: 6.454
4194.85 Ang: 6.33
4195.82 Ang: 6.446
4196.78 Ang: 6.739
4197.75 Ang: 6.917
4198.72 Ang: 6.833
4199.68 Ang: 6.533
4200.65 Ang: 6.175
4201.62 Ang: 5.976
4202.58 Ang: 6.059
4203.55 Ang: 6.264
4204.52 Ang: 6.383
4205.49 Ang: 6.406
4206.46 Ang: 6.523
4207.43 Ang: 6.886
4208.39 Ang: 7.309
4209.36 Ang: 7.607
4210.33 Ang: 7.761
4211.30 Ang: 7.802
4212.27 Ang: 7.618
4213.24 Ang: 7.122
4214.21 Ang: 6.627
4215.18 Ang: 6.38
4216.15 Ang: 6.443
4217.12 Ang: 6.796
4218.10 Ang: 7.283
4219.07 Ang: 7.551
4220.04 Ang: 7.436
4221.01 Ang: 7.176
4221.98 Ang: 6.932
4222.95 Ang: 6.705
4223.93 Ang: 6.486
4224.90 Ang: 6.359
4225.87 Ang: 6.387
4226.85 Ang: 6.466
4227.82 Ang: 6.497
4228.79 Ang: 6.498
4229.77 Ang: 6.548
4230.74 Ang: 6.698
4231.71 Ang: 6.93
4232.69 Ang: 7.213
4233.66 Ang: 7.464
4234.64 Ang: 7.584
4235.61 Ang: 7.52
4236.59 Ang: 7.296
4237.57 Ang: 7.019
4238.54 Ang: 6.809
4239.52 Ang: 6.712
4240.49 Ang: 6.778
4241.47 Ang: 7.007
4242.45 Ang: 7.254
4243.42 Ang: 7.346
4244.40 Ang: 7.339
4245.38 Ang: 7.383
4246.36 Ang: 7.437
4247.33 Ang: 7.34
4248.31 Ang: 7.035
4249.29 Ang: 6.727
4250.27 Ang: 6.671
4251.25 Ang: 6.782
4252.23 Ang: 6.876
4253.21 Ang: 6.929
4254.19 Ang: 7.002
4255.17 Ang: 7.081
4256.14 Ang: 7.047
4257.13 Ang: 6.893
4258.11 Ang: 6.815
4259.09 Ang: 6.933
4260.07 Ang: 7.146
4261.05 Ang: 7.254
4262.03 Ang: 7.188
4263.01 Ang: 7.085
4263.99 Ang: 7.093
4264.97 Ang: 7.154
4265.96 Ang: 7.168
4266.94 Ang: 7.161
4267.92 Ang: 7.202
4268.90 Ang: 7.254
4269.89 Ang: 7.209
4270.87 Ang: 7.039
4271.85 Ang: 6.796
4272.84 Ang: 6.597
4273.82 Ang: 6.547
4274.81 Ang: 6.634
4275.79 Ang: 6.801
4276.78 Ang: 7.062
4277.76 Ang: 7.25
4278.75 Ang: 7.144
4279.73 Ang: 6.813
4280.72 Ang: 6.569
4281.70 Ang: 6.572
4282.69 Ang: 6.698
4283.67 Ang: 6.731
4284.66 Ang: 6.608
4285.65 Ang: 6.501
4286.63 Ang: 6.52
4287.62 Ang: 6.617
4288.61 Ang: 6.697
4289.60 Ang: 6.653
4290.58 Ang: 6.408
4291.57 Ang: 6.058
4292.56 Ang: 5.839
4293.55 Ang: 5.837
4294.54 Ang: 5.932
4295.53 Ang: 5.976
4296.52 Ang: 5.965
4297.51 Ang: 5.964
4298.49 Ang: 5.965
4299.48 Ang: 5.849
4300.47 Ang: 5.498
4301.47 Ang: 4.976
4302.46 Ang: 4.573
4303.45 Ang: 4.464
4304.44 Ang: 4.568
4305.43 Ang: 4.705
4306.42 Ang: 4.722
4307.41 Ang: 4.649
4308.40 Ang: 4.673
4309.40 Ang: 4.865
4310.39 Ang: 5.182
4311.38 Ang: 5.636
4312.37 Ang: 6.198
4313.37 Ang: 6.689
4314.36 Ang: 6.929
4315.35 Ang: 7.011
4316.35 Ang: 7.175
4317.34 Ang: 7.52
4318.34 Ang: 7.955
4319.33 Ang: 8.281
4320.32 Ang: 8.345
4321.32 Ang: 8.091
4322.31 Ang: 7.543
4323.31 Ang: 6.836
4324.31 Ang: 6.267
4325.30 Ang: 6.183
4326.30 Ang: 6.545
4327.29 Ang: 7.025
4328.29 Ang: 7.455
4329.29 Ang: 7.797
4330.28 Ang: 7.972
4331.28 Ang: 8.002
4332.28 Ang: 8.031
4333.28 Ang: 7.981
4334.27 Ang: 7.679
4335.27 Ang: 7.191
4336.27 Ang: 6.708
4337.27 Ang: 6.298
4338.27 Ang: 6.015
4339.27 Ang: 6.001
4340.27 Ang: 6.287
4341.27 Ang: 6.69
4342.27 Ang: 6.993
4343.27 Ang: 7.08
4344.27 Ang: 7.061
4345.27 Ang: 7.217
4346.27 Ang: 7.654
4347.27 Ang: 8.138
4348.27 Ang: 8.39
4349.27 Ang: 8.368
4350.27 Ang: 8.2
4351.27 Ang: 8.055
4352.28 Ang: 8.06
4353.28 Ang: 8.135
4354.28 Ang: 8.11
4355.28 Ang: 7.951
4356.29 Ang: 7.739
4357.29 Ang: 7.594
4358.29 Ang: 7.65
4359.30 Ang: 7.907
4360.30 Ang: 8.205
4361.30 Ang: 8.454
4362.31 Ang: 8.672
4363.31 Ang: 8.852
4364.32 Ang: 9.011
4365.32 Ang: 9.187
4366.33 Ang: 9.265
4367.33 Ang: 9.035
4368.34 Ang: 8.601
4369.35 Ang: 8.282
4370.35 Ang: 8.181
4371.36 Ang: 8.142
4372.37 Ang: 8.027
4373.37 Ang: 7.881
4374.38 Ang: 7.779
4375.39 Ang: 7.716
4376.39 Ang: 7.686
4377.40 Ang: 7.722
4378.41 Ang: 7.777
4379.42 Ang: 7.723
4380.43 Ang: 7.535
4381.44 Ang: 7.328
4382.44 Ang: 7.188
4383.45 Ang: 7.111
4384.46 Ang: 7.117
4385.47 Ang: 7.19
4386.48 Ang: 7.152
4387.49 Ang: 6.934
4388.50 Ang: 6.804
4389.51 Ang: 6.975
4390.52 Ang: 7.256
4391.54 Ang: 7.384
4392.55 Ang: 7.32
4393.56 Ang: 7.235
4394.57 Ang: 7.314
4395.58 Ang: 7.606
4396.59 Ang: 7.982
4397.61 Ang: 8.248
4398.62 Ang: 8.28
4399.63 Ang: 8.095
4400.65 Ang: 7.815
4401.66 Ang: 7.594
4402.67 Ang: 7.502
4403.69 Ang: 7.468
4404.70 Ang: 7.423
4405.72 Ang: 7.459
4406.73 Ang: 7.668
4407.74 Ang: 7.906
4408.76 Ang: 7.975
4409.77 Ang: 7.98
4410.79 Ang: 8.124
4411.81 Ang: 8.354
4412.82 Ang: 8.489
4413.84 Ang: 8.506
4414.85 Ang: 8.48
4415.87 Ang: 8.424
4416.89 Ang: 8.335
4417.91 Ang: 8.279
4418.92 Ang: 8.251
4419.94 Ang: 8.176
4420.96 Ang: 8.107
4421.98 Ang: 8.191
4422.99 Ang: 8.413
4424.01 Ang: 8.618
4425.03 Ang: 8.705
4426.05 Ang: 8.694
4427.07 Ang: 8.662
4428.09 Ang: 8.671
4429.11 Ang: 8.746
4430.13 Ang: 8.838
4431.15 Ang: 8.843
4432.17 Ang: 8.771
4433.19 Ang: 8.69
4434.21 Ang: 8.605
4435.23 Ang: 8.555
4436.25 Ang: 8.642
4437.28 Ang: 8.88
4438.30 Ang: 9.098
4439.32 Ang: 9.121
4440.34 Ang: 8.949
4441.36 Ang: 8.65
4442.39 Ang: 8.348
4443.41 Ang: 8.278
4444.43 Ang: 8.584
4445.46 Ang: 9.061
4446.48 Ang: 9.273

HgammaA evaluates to -4.9 Ang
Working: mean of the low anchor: 6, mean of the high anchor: 7.77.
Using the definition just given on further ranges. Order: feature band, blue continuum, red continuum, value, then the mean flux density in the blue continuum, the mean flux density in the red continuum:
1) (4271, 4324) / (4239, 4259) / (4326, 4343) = 5.6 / 7.02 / 7.1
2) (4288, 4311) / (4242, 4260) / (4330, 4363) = 5.8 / 7.05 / 7.6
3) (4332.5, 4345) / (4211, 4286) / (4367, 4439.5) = 1.2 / 6.96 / 8.02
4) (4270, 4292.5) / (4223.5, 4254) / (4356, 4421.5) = 1.7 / 6.95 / 7.9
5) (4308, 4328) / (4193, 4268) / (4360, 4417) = 1.9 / 6.92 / 7.89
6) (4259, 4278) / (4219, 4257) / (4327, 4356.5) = 0.3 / 6.98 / 7.48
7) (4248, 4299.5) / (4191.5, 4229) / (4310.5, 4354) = 2.2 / 6.75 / 7.28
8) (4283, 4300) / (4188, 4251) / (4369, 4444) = 2.4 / 6.82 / 8.03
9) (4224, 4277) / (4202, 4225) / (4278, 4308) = -4.3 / 6.92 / 5.94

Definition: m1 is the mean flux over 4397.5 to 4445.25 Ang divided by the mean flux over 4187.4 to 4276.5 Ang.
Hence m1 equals 1.22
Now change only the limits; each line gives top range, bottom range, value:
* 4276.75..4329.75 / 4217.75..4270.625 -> 0.90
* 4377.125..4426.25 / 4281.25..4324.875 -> 1.26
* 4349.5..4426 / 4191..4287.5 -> 1.15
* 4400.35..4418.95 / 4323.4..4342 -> 1.14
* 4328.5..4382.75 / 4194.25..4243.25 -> 1.14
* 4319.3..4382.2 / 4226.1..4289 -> 1.11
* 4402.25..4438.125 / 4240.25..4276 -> 1.19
